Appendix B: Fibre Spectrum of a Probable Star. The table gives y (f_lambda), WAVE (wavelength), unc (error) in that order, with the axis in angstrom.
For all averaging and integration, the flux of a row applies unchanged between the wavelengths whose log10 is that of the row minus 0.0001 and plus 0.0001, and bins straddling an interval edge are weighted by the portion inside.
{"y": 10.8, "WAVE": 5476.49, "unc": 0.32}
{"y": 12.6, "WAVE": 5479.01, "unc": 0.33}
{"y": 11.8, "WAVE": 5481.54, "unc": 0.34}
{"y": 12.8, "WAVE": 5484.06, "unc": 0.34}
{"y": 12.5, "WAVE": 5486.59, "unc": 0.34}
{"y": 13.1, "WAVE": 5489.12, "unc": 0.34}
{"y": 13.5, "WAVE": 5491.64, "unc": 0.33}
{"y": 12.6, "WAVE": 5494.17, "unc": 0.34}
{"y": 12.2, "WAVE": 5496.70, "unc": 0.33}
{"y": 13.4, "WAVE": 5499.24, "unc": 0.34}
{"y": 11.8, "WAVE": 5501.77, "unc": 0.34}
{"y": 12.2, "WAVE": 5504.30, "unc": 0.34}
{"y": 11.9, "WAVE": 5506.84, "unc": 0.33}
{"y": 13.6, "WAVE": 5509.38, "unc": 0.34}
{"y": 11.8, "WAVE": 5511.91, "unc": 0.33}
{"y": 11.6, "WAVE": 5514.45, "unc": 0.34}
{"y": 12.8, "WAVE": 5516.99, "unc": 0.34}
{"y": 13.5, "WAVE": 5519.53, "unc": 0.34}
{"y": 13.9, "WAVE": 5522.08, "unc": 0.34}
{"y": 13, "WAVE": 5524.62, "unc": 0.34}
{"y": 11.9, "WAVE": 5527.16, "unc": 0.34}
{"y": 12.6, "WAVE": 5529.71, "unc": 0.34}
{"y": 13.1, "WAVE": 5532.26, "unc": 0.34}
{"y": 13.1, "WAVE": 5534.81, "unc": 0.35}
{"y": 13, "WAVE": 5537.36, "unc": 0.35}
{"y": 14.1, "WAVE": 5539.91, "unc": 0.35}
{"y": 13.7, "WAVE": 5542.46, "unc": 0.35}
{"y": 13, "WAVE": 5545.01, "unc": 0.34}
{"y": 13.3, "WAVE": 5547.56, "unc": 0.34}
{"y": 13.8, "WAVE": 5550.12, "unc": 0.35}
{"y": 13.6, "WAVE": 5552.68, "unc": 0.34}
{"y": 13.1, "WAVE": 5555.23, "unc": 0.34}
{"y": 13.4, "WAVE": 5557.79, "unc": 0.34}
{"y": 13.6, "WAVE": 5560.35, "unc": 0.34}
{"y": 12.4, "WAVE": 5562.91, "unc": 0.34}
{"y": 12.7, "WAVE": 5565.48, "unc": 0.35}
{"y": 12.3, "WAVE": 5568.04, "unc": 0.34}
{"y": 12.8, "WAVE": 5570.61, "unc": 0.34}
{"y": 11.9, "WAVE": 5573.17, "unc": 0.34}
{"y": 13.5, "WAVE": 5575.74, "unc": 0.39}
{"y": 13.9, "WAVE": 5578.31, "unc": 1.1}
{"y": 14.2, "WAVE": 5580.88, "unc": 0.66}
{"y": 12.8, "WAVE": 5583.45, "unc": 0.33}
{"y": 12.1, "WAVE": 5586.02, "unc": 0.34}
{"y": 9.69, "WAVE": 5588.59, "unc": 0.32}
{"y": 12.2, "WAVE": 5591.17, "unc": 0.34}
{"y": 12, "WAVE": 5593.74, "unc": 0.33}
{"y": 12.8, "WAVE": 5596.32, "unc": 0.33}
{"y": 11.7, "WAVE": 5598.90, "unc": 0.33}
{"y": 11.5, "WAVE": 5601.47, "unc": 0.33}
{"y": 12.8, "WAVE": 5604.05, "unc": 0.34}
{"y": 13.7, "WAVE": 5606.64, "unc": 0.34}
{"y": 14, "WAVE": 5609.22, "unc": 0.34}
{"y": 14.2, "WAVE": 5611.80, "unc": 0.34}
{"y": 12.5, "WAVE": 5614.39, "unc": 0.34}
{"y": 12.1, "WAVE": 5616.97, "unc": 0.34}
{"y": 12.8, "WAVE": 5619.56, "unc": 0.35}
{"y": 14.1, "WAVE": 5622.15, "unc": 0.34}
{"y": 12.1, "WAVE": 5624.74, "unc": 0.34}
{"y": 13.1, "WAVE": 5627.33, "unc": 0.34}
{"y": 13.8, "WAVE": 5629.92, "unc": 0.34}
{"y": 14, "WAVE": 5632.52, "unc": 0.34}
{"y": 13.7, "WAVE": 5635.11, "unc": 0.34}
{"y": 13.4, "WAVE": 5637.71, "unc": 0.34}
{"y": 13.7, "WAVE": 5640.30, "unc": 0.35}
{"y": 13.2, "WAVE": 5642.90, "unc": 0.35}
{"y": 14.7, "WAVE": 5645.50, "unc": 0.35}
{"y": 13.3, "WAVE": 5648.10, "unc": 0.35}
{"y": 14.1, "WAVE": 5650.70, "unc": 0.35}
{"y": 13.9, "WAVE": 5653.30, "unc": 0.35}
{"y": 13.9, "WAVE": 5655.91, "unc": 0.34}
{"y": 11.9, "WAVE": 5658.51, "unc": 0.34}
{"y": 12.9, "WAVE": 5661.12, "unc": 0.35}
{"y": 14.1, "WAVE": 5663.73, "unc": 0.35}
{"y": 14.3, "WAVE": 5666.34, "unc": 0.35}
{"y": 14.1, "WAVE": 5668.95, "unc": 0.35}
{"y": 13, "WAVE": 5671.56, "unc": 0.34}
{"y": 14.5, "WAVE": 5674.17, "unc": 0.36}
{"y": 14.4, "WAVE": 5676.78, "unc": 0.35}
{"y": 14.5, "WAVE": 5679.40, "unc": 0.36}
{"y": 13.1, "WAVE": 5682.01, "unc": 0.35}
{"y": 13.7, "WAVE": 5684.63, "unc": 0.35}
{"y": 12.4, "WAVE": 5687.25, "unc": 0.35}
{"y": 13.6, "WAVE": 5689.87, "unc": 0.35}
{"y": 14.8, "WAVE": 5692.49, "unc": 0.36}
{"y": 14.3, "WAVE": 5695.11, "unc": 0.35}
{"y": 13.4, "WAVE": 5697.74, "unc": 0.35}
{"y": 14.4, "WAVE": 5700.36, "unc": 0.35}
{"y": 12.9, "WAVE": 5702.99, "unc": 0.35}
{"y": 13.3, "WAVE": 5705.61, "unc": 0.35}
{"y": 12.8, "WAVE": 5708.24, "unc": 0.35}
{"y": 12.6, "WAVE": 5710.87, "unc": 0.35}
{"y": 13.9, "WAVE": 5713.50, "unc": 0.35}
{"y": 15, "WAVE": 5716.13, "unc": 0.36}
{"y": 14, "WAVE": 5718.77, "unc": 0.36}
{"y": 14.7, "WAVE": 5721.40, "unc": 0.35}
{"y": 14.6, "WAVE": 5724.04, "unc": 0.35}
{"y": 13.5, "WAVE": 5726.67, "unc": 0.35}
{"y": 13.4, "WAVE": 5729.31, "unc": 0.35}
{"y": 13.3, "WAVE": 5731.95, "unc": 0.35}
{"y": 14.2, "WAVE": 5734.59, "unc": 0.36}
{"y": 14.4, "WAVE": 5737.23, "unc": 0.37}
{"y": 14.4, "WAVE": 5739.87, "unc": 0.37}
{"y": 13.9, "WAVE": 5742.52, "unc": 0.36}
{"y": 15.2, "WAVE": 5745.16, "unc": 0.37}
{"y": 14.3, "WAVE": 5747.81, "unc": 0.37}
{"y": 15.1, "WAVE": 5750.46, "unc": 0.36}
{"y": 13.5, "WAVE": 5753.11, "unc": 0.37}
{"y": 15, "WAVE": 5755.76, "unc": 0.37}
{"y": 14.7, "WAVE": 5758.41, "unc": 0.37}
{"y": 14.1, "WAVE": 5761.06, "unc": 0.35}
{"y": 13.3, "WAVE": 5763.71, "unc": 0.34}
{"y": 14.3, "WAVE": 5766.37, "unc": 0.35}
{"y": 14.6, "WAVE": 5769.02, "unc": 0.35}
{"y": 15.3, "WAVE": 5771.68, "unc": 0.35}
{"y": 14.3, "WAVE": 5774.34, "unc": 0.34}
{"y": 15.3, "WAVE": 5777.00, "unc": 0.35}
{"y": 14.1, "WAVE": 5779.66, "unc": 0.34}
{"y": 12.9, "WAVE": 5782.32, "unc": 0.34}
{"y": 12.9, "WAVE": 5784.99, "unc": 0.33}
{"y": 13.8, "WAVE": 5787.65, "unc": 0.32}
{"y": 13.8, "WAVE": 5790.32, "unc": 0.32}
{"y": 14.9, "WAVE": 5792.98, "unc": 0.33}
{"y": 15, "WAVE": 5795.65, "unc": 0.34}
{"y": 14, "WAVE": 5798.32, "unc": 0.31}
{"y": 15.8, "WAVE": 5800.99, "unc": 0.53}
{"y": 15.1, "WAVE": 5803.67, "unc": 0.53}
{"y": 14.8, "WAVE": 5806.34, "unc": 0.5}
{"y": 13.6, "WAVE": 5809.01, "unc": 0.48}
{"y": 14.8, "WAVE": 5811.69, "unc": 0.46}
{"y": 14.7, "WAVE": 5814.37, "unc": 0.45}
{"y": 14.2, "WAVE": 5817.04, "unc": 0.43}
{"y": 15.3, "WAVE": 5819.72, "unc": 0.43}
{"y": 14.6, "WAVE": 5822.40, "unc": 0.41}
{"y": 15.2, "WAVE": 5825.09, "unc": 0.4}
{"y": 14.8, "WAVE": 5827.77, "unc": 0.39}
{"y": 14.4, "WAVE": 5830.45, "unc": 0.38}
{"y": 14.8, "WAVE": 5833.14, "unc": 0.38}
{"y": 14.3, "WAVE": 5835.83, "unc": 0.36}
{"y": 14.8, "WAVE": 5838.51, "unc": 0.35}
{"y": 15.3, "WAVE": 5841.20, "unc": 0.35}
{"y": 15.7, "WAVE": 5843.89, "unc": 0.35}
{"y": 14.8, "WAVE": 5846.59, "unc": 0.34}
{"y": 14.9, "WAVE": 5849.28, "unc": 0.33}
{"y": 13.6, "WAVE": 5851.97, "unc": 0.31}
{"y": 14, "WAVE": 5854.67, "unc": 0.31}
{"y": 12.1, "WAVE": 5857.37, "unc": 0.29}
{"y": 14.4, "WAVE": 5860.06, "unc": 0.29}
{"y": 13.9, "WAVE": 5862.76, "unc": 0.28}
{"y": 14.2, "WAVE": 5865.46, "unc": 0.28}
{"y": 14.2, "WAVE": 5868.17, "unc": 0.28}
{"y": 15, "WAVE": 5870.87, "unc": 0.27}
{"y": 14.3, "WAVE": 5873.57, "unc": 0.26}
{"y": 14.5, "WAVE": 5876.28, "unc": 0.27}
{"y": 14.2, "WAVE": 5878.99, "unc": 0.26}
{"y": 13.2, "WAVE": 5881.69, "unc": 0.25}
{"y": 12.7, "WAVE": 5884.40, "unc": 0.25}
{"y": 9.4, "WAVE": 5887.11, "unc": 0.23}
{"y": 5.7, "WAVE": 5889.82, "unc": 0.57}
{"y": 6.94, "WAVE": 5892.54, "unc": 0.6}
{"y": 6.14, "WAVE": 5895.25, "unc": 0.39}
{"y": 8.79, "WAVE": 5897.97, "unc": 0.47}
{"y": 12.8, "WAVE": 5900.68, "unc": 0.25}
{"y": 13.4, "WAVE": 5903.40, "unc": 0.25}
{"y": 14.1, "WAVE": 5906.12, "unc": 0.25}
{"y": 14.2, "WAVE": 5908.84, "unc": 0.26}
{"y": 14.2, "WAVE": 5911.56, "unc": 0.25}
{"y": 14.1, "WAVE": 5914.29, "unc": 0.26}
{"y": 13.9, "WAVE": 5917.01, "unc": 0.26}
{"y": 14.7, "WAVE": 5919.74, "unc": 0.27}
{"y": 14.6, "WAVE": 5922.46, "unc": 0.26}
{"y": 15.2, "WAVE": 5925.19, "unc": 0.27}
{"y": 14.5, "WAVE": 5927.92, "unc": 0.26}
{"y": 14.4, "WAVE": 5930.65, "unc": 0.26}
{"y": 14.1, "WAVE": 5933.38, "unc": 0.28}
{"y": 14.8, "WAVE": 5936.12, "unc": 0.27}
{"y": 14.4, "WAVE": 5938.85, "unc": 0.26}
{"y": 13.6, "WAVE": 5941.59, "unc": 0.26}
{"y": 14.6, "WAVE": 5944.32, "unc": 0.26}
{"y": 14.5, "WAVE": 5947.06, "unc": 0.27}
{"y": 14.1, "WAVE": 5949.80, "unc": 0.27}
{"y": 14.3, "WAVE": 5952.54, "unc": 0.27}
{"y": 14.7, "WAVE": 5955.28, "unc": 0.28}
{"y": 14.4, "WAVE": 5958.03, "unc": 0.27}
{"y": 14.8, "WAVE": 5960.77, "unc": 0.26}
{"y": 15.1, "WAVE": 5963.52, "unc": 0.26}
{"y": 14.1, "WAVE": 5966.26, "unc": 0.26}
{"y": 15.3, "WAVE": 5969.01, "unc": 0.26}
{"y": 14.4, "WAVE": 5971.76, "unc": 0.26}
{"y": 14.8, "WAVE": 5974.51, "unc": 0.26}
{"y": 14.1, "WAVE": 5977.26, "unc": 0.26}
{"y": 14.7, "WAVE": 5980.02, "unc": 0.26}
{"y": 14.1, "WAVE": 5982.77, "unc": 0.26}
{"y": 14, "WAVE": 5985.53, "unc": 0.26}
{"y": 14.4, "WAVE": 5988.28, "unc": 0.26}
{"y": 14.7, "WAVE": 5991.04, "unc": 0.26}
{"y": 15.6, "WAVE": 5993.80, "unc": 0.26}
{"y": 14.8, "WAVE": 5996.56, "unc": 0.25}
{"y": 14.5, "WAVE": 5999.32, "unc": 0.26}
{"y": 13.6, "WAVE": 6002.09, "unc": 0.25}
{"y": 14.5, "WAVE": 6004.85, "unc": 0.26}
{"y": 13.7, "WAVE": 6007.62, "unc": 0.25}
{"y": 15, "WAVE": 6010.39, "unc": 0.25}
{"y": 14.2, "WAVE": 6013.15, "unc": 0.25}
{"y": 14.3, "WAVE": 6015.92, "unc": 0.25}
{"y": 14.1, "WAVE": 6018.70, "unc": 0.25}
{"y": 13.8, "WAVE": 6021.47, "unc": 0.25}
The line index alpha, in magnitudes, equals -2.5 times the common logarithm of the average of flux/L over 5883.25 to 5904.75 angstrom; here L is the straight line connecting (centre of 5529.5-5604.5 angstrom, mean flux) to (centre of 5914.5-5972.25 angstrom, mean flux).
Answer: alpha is 0.45 mag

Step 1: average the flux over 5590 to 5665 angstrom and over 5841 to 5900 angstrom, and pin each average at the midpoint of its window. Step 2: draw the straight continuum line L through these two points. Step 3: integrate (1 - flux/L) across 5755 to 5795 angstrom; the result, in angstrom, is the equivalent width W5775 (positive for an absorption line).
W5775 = -4.4 angstrom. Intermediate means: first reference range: 13.2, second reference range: 12.6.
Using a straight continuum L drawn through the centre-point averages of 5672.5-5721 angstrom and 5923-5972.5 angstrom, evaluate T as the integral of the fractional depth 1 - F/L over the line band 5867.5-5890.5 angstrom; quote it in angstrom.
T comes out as 2.5 angstrom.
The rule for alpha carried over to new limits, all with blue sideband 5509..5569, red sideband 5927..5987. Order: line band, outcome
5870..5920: 0.173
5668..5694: -0.024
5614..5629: 0.040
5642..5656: -0.036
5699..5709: 0.016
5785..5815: -0.044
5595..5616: 0.031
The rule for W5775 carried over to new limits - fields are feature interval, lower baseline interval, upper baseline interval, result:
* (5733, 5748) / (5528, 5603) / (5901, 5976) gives -0.92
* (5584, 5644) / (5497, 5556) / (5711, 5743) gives 2.65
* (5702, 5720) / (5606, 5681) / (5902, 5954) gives 0.32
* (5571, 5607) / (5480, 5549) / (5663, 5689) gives 2.18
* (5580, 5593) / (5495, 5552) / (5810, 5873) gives 1.06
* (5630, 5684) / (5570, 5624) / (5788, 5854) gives -1.98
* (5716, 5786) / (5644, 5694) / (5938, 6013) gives -1.43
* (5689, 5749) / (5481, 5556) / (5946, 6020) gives -1.69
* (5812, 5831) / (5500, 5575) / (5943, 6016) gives -1.15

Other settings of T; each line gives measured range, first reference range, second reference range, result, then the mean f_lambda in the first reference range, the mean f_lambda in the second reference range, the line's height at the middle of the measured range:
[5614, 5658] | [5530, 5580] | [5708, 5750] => 0.5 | 13.2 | 14.1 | 13.6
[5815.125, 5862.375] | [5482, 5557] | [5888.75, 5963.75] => -4.8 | 12.9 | 13.3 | 13.2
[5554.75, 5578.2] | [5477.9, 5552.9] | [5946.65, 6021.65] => 0.2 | 12.9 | 14.5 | 13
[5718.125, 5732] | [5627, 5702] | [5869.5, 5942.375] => -0.5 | 13.7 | 12.9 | 13.5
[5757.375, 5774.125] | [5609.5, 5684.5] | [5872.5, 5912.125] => -2.4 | 13.6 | 11.6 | 12.6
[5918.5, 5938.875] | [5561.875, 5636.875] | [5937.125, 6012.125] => -0.5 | 12.8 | 14.5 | 14.3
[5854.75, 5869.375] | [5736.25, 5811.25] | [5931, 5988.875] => 0.6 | 14.4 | 14.4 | 14.4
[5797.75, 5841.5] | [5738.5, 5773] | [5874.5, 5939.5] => -3.3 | 14.4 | 12.7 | 13.7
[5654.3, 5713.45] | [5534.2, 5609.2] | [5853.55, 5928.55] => -3.4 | 12.9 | 12.8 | 12.8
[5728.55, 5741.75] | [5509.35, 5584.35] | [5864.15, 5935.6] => -1.0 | 13.1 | 12.8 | 12.9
